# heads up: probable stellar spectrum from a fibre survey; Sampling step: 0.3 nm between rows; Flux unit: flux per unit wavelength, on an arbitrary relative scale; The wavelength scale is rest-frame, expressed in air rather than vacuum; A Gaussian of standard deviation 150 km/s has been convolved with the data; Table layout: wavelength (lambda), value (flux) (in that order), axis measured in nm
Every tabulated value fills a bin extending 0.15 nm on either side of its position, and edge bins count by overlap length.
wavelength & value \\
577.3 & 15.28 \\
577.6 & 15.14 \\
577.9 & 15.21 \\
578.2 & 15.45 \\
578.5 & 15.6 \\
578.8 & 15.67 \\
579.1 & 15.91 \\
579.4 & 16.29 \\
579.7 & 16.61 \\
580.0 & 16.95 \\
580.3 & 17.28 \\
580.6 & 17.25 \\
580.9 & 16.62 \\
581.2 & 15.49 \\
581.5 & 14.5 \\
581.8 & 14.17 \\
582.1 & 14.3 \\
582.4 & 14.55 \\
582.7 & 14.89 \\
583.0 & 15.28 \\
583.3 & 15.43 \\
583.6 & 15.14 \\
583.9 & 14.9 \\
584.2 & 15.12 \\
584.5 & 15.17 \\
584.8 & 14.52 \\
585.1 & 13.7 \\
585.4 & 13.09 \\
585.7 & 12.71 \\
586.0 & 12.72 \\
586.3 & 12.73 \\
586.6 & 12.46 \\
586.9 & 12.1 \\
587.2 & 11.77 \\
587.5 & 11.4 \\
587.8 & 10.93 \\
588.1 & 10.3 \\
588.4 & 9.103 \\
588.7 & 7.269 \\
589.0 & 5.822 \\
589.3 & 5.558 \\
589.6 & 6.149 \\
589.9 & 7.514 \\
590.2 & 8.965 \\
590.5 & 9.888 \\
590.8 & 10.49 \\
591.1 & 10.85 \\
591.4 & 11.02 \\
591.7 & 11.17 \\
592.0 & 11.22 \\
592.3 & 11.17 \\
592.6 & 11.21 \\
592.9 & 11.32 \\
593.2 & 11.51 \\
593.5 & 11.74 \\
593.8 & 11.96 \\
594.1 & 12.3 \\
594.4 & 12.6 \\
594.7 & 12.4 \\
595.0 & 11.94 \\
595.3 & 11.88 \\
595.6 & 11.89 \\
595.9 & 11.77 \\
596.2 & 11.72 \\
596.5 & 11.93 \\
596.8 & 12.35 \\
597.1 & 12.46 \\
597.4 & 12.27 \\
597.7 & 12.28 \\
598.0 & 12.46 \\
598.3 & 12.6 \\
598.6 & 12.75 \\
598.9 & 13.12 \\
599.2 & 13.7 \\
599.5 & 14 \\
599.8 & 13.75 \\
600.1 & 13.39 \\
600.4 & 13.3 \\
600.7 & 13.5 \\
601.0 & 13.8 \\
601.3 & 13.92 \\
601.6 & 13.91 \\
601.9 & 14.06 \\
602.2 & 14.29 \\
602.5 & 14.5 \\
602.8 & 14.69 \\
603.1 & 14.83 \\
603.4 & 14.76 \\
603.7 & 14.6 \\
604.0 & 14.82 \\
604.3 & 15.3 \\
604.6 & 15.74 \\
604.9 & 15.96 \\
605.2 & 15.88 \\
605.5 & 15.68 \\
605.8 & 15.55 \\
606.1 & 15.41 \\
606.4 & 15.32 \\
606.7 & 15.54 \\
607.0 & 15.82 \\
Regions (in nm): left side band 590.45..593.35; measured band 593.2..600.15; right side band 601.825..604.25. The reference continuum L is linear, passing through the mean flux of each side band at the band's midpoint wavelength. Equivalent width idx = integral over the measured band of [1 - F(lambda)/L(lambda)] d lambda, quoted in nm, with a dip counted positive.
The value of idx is 0.055 nm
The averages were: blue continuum 11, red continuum 14.6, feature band 12.5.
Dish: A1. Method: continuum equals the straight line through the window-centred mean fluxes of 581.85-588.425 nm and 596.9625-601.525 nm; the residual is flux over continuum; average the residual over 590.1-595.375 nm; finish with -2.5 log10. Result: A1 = 0.17 mag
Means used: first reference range 13.4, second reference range 13.2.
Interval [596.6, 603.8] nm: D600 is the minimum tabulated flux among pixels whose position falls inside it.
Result 12.27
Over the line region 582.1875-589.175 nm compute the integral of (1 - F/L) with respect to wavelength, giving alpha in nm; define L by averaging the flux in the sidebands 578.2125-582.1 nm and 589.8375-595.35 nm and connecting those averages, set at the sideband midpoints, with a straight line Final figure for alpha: 0.64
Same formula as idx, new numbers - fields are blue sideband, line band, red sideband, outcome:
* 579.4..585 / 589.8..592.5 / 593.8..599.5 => 0.64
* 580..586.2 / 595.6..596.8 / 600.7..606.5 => 0.24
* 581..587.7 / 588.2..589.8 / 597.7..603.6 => 0.80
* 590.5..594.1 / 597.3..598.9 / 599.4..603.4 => 0.06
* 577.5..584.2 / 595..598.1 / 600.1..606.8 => 0.60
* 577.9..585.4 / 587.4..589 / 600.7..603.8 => 0.60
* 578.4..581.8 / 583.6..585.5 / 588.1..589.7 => -0.48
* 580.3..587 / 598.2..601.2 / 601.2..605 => 0.26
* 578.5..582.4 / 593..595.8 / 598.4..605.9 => 0.54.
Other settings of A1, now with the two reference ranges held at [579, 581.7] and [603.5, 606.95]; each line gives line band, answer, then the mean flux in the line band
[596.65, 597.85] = 0.26 mag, 12.3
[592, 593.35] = 0.37 mag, 11.3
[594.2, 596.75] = 0.29 mag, 12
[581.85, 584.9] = 0.09 mag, 14.9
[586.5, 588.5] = 0.39 mag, 11.2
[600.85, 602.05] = 0.12 mag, 13.9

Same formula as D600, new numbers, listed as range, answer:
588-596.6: 5.558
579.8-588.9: 7.269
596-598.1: 11.72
